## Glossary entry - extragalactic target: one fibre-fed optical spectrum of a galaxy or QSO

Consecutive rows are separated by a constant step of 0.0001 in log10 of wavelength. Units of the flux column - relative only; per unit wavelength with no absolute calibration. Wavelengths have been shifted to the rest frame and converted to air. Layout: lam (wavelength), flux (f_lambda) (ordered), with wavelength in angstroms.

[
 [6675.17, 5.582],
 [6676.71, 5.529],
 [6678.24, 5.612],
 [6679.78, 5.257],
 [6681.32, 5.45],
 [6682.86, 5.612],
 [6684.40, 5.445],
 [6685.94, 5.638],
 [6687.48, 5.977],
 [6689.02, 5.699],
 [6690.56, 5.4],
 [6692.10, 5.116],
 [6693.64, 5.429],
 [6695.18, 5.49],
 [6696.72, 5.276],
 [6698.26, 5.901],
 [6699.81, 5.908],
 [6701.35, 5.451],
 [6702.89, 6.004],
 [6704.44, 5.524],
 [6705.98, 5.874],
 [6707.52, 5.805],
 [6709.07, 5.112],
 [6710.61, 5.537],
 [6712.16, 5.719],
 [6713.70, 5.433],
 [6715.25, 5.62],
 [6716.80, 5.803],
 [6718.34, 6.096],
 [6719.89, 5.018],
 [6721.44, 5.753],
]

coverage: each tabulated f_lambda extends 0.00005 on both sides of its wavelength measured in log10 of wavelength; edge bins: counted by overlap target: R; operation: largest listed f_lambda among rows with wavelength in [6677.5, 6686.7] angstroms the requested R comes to 5.638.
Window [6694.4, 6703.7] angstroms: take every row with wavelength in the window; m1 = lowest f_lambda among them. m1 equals 5.276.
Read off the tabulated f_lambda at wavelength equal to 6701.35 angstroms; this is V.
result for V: 5.451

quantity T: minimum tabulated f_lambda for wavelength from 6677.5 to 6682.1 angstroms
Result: 5.257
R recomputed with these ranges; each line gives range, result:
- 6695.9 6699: 5.901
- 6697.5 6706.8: 6.004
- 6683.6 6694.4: 5.977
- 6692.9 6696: 5.49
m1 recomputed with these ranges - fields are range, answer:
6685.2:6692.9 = 5.116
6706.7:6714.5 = 5.112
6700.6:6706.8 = 5.451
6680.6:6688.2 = 5.445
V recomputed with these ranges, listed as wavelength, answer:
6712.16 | 5.719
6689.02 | 5.699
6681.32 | 5.45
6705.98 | 5.874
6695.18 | 5.49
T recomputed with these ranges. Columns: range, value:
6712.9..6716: 5.433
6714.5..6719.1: 5.62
